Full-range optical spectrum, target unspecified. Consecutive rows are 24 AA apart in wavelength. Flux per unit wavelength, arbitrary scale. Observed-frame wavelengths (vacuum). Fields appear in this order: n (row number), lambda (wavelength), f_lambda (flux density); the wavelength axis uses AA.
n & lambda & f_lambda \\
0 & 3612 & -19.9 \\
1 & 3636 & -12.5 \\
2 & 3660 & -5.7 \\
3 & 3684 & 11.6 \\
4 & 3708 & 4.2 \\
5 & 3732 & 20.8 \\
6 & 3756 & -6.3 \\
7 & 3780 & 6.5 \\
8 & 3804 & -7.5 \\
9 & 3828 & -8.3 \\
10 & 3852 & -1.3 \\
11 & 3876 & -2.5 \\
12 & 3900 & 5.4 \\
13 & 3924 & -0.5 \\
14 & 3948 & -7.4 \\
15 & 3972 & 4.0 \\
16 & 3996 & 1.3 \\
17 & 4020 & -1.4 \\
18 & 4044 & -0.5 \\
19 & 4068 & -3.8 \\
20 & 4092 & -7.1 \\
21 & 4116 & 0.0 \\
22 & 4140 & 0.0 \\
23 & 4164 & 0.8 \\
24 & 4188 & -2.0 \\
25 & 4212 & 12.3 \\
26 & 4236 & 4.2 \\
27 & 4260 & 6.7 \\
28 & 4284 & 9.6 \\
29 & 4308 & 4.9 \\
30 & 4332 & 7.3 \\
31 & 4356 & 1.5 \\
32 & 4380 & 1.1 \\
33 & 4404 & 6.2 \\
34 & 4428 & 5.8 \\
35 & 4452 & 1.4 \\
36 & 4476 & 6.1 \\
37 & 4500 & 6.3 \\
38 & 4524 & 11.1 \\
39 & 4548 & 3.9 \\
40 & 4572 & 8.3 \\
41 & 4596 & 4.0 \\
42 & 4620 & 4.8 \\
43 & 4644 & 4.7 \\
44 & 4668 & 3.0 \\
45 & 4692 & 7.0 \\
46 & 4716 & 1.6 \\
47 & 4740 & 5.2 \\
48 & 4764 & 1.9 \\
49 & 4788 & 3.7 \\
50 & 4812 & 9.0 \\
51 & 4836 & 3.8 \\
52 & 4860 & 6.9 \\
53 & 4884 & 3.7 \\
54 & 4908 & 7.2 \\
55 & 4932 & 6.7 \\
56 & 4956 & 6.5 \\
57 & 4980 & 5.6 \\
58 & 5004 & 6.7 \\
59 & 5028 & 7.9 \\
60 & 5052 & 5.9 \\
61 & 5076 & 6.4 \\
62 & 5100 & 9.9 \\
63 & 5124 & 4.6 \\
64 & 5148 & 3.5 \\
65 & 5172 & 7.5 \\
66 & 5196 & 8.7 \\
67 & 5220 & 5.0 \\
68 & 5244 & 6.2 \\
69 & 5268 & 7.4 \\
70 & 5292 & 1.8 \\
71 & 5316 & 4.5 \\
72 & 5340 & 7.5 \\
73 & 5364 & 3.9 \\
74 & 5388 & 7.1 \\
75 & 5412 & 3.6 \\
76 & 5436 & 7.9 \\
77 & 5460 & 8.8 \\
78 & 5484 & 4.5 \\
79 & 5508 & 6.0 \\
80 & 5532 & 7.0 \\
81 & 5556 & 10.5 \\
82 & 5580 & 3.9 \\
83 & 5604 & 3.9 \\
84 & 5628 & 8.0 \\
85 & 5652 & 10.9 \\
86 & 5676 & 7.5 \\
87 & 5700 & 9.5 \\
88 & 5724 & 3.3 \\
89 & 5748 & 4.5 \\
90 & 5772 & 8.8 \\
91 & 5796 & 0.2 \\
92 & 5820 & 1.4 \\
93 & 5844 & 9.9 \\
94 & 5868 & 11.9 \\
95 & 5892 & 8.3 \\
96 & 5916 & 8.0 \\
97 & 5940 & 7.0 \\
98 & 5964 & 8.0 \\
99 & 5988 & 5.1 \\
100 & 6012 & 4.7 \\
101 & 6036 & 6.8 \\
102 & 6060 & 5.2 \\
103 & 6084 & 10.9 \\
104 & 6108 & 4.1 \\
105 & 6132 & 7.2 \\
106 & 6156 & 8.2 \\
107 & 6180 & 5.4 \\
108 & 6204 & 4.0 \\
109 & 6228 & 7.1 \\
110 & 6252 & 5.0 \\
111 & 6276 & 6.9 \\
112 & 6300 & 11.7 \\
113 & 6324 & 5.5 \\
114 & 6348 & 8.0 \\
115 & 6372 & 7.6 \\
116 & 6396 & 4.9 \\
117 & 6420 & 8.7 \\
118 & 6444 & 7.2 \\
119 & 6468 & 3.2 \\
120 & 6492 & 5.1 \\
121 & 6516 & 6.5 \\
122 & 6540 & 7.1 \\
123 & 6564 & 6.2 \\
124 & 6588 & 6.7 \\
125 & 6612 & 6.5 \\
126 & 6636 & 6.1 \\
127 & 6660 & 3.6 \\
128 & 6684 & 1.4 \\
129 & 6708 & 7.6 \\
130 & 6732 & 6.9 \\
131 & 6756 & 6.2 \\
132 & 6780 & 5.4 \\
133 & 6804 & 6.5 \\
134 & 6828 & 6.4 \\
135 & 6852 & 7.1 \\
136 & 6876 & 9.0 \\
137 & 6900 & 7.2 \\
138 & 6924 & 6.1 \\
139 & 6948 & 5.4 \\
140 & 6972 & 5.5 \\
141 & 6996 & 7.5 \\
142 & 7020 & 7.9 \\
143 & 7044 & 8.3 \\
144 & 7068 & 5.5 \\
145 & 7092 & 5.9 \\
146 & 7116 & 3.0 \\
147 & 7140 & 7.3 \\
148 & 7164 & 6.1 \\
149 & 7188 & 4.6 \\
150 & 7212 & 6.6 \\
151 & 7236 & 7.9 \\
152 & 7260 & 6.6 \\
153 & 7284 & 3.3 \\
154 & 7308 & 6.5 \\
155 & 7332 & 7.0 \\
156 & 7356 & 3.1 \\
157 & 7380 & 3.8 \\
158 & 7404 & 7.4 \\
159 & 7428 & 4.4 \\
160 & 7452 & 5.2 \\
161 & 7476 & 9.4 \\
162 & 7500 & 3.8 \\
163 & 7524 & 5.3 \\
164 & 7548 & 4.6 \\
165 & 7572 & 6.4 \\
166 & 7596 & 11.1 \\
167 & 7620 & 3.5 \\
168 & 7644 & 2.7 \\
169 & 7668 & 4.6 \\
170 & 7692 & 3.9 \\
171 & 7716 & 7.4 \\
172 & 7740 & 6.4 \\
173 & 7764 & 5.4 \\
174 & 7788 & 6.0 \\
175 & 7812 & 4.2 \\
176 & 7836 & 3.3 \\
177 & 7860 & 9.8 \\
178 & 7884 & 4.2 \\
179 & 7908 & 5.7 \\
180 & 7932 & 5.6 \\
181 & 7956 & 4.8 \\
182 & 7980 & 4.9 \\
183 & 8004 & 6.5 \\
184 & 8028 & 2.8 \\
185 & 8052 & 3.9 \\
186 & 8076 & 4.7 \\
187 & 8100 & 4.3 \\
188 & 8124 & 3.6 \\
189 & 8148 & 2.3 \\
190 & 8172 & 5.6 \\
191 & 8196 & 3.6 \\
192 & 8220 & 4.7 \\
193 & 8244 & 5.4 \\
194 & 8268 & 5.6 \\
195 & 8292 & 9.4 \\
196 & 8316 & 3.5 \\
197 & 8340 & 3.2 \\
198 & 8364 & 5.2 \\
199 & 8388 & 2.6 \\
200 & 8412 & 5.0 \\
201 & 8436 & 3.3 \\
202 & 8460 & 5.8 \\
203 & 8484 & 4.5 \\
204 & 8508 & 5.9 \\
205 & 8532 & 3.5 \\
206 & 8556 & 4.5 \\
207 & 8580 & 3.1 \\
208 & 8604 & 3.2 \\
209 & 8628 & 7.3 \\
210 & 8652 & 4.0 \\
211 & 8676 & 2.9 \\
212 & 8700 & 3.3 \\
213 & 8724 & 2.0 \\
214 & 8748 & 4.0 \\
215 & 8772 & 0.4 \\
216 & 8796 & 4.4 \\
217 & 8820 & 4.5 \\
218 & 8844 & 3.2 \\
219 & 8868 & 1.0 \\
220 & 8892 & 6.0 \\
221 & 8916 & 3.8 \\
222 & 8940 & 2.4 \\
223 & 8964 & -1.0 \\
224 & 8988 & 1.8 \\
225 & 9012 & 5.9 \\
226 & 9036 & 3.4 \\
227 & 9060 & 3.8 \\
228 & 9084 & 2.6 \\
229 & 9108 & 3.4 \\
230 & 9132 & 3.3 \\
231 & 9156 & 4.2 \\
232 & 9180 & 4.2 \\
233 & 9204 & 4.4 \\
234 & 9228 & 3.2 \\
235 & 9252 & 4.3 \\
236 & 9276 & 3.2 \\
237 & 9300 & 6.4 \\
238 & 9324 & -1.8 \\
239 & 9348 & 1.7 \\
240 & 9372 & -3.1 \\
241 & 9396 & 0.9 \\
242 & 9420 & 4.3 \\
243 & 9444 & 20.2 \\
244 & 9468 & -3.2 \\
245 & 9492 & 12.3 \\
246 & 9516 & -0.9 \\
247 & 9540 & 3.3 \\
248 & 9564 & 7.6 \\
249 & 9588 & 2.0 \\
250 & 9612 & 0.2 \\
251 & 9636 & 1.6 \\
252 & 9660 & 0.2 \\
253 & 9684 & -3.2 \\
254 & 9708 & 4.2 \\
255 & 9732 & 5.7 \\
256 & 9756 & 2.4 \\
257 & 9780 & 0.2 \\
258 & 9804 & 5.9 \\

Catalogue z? 0.794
